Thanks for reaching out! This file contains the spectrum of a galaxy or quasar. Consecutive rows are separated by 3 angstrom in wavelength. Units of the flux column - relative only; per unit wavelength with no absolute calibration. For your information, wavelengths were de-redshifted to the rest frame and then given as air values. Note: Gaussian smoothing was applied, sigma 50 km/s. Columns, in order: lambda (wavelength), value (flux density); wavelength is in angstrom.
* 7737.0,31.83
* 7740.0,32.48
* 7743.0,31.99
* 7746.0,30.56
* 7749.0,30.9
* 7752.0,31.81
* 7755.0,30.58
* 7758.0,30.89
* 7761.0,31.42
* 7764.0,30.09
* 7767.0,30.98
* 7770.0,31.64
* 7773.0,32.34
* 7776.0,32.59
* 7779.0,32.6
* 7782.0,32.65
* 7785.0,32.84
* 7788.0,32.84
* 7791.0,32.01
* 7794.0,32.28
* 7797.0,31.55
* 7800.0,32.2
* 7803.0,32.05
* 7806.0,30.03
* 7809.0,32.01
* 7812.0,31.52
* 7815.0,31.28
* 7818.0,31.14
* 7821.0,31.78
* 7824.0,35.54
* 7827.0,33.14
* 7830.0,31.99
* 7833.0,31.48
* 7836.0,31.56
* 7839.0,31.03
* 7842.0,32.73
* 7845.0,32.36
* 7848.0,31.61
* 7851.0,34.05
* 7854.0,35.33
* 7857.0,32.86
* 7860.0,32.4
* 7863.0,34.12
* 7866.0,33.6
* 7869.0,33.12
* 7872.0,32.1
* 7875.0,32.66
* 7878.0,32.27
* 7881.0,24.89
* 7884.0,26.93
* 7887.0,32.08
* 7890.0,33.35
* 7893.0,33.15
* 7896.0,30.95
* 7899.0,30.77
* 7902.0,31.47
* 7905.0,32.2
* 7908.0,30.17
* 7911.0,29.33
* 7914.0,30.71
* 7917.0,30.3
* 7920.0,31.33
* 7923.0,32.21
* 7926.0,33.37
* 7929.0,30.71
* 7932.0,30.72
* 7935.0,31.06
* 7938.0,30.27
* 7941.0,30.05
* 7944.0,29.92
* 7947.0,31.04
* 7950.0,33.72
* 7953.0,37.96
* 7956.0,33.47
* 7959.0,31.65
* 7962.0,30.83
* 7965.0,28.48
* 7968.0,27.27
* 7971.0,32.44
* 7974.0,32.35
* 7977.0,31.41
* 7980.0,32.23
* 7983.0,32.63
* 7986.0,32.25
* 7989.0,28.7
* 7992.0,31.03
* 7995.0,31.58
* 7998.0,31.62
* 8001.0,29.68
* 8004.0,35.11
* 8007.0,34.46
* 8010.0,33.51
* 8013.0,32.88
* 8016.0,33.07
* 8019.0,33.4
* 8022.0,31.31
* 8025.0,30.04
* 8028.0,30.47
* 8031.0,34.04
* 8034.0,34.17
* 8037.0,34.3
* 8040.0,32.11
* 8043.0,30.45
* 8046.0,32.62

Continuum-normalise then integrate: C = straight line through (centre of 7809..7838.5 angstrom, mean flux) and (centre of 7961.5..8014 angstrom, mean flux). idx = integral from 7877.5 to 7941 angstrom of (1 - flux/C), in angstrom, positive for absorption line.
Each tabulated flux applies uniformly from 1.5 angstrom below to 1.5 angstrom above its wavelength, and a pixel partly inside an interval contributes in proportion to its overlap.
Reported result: 2.0 angstrom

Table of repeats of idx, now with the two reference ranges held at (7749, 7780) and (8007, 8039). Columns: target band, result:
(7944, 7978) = 0.7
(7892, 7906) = 0.2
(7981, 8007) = 0.7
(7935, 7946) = 0.7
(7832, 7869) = -1.0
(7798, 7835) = -0.3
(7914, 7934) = 0.6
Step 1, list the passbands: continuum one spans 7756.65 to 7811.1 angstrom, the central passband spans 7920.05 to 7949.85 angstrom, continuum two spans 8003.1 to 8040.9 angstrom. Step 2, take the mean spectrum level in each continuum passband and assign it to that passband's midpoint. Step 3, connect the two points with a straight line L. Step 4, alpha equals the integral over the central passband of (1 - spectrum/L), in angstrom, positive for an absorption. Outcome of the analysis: 1.26 angstrom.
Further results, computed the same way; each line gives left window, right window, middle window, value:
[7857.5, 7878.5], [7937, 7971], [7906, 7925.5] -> 0.74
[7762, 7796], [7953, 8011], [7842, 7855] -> -0.50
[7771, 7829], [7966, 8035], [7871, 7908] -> 1.25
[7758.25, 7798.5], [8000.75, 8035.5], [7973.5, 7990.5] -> 0.58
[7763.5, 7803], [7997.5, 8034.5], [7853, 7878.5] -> -0.70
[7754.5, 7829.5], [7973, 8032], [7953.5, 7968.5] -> 0.46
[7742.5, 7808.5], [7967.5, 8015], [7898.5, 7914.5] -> 0.53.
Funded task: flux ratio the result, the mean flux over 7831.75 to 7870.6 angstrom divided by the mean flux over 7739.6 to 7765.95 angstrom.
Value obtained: 1.1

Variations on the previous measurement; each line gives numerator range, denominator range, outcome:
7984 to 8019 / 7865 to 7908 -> 1.03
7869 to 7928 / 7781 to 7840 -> 0.97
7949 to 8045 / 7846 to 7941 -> 1.02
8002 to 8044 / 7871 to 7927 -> 1.06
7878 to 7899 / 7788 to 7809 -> 0.96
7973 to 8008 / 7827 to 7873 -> 0.97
